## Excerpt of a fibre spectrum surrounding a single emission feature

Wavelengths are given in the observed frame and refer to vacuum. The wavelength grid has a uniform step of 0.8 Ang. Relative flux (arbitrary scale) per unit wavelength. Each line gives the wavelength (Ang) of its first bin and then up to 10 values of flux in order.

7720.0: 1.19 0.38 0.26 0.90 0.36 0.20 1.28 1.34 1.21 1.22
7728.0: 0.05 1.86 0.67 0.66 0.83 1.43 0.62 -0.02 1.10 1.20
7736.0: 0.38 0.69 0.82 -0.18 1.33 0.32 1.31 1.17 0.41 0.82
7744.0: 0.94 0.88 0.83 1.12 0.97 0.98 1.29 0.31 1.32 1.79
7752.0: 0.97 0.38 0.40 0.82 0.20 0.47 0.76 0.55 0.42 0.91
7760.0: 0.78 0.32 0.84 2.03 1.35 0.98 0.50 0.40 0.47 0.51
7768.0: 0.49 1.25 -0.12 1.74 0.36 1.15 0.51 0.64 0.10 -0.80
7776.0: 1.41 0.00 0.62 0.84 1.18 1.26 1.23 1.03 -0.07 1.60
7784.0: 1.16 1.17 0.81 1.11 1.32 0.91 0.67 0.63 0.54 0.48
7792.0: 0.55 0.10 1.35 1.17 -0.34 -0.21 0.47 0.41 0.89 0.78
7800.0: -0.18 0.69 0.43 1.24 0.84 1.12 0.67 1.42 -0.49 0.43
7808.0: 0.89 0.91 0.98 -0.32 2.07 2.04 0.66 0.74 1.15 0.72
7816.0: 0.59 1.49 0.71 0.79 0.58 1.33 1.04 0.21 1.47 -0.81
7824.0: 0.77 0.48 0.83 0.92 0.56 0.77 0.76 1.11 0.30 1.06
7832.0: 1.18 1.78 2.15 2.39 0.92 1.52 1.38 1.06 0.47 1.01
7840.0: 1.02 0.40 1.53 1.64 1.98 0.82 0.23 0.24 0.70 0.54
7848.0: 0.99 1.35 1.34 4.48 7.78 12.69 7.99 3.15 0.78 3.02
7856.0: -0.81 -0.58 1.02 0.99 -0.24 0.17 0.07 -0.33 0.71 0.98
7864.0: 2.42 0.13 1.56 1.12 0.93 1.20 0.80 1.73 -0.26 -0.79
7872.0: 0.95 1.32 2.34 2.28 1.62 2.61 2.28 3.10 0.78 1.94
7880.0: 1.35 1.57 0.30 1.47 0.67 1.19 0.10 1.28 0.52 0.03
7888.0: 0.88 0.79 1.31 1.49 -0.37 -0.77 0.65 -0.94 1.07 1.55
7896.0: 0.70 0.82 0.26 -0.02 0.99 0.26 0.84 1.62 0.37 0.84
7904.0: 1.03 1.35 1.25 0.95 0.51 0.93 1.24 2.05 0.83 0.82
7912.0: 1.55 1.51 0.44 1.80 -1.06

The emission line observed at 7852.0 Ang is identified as H-alpha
